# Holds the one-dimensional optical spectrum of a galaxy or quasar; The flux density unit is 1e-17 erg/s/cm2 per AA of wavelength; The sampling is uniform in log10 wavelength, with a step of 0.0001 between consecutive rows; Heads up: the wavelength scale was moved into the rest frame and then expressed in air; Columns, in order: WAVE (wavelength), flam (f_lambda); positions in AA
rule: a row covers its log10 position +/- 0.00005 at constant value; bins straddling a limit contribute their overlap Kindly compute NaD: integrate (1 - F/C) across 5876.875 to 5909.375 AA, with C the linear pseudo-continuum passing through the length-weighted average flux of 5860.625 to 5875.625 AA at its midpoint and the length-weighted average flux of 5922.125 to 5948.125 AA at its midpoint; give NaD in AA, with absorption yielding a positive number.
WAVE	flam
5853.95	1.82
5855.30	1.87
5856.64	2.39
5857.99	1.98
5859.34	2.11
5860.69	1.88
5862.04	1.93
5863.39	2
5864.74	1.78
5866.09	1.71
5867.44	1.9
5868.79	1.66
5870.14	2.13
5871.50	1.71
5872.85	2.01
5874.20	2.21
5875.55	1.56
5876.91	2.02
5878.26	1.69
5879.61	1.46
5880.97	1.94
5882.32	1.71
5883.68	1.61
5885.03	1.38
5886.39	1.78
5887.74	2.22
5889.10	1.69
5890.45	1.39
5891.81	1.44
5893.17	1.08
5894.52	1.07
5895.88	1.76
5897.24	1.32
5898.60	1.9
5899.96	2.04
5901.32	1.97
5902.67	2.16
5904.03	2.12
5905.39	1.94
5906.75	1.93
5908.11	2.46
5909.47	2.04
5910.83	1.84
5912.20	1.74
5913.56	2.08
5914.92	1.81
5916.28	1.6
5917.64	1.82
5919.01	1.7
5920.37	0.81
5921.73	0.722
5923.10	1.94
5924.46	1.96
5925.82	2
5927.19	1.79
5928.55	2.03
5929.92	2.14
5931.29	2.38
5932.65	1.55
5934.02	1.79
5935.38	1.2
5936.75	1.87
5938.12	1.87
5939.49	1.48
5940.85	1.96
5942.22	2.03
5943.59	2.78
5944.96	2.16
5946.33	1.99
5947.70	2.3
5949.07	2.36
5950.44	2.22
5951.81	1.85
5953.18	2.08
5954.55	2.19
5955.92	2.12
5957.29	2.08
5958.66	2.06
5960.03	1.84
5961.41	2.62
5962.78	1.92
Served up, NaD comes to 2.6 AA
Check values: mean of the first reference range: 1.89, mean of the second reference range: 1.94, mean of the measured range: 1.75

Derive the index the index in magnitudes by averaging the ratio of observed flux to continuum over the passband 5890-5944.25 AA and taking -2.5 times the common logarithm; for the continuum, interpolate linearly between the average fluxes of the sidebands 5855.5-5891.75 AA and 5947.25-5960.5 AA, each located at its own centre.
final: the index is 0.11 mag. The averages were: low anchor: 1.83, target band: 1.79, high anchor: 2.11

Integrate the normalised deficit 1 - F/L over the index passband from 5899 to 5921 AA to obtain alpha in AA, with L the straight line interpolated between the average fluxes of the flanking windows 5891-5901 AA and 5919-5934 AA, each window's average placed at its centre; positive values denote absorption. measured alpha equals -3.60 AA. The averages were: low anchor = 1.53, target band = 1.88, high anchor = 1.73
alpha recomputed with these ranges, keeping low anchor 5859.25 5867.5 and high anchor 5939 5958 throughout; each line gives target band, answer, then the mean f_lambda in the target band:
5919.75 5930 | 2.0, 1.65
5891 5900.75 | 2.3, 1.52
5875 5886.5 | 1.5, 1.68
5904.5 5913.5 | 0.1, 2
